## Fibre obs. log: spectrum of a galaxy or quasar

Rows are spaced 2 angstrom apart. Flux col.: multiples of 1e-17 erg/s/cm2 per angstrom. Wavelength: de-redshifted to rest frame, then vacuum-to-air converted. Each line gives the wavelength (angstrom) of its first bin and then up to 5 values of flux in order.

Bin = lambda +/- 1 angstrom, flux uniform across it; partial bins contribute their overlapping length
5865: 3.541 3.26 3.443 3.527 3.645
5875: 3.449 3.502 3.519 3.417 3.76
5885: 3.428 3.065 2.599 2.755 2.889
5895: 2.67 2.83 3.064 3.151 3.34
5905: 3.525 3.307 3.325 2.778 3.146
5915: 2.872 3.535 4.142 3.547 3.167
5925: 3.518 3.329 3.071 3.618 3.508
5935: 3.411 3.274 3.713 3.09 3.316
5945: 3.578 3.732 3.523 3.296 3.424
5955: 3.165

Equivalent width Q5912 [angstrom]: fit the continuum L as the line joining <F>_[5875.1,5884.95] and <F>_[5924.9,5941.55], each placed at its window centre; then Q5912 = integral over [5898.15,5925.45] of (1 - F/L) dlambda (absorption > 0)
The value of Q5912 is 1.1 angstrom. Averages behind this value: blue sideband 3.53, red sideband 3.39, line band 3.31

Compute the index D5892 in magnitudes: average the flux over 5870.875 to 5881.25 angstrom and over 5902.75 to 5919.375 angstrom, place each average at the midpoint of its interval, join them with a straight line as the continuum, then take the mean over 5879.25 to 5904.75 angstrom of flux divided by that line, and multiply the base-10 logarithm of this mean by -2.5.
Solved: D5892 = 0.10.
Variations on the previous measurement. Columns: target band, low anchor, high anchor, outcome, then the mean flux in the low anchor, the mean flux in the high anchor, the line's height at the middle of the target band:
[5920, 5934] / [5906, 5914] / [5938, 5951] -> -0.03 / 3.14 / 3.48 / 3.31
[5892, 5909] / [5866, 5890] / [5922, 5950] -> 0.10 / 3.38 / 3.42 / 3.4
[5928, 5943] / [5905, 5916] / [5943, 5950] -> 0.02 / 3.13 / 3.57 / 3.43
